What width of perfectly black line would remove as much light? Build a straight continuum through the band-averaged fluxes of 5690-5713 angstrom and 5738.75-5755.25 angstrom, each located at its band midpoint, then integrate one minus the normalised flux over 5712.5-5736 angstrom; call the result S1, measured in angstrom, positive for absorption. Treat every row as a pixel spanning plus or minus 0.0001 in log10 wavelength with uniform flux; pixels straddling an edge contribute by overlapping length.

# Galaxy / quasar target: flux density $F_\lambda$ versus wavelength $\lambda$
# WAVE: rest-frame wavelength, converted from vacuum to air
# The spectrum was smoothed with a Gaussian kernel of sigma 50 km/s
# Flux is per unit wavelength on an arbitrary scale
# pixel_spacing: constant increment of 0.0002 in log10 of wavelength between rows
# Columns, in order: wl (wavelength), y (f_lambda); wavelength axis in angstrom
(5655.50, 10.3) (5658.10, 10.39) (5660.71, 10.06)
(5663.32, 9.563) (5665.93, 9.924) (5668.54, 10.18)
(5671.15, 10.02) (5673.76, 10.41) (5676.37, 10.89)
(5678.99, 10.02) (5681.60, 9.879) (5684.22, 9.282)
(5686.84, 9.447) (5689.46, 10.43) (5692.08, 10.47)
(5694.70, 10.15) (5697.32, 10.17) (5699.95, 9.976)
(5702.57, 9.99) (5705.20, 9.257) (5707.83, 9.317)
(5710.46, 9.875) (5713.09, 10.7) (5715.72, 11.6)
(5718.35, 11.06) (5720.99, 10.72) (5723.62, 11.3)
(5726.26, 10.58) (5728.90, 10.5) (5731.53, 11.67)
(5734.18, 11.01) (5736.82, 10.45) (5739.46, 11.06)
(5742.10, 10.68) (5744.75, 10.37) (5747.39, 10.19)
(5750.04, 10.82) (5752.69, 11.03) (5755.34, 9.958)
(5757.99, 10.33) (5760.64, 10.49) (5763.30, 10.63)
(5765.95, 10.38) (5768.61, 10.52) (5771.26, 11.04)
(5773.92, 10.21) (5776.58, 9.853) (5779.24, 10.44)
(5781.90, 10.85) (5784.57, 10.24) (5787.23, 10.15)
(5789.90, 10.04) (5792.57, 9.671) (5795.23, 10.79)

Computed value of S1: -1.6 angstrom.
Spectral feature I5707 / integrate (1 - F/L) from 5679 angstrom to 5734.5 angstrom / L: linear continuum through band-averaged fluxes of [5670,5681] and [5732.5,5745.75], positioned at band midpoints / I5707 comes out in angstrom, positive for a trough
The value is 1.0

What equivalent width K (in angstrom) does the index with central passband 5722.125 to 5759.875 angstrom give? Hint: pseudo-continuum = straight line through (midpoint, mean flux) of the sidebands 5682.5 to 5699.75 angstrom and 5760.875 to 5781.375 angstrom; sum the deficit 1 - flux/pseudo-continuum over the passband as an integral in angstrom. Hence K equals -1.57 angstrom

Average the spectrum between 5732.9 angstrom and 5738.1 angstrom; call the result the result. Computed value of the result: 10.7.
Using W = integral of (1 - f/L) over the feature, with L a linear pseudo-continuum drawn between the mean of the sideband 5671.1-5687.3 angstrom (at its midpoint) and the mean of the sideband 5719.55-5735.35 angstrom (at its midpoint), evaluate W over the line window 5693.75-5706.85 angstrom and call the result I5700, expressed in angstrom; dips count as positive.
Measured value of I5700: 0.7 angstrom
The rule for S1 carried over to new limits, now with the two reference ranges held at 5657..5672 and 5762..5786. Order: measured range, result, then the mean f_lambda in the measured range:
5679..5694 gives 0.27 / 9.92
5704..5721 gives -0.22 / 10.3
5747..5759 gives -0.13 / 10.5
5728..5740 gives -0.75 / 10.9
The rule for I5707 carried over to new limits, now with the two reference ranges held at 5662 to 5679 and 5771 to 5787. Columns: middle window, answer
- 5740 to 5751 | -0.3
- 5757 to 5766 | -0.1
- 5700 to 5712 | 0.7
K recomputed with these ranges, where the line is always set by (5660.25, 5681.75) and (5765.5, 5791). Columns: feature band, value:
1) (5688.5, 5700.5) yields -0.1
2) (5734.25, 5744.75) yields -0.4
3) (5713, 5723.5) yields -0.9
